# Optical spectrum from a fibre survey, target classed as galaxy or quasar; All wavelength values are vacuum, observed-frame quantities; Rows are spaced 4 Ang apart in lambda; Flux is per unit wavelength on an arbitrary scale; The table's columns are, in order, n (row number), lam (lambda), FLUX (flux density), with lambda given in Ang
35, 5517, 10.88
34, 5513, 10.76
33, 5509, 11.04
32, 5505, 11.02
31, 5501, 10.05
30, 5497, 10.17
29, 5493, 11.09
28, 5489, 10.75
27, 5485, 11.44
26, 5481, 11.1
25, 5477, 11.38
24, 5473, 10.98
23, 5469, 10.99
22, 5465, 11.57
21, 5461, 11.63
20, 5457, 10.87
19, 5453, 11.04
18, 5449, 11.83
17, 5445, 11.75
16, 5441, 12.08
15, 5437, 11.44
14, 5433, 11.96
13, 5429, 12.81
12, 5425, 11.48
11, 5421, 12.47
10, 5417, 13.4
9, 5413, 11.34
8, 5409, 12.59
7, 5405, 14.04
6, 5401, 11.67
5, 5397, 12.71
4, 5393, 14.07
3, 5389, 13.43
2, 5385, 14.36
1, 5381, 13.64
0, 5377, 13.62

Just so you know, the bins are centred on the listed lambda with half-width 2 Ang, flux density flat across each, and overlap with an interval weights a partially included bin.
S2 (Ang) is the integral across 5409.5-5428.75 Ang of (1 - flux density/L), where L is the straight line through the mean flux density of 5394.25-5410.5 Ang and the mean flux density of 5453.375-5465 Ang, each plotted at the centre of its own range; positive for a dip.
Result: 0.2 Ang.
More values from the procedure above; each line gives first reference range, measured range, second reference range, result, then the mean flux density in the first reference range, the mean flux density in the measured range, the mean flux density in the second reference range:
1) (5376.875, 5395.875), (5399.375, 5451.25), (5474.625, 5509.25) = 2.0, 13.8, 12.2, 10.9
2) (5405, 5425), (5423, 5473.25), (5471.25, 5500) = 0.8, 12.5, 11.6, 11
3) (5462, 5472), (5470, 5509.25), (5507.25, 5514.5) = 0.7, 11.3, 10.9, 10.9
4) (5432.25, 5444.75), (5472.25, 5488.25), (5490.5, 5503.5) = -0.5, 11.8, 11.2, 10.5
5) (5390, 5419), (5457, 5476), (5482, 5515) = 0.4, 12.9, 11.3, 10.8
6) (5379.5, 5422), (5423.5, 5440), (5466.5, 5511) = 0.5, 13.1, 11.9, 10.9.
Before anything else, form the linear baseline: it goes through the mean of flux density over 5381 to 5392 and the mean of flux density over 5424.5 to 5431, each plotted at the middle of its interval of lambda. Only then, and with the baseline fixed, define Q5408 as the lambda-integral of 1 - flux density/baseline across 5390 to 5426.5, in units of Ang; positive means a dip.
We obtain 1.0 Ang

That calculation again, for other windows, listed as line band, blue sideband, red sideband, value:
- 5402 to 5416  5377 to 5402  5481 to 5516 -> 0.3 Ang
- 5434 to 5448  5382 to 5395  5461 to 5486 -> 0.6 Ang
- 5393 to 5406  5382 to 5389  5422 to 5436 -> 0.5 Ang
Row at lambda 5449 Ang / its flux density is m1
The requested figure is 11.83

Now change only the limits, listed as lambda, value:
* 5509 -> 11.04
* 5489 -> 10.75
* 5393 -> 14.07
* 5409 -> 12.59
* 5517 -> 10.88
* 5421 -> 12.47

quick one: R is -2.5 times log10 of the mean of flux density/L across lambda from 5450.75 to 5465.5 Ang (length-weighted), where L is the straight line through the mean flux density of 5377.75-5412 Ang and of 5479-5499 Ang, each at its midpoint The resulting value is 0.04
